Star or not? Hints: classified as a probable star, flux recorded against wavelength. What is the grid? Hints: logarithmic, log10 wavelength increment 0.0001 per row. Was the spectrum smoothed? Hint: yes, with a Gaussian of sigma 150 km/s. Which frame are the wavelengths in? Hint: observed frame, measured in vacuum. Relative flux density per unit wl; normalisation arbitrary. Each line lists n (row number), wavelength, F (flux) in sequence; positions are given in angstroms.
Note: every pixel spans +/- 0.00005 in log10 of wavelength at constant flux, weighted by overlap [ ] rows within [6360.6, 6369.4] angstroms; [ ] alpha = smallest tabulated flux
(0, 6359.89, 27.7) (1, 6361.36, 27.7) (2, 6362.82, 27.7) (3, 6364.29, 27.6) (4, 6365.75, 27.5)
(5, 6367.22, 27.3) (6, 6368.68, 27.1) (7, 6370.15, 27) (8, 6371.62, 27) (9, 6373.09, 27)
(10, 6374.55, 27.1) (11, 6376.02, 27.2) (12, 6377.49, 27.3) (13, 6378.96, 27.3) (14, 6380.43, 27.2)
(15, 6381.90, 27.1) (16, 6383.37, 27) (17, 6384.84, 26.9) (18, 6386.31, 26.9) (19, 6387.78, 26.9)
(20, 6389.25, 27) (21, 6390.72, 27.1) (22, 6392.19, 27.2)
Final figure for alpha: 27.1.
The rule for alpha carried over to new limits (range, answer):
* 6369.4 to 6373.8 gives 27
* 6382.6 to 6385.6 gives 26.9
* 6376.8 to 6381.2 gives 27.2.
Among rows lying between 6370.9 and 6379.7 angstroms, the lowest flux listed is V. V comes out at 27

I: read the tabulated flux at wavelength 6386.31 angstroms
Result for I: 26.9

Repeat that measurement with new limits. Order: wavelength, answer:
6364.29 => 27.6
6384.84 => 26.9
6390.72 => 27.1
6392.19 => 27.2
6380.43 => 27.2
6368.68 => 27.1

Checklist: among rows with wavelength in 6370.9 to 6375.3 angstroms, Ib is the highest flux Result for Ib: 27.1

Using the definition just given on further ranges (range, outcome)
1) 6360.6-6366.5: 27.7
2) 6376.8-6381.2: 27.3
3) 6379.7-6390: 27.2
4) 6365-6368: 27.5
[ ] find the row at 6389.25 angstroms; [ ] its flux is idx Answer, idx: 27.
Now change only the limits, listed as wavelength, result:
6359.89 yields 27.7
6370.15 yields 27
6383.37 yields 27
